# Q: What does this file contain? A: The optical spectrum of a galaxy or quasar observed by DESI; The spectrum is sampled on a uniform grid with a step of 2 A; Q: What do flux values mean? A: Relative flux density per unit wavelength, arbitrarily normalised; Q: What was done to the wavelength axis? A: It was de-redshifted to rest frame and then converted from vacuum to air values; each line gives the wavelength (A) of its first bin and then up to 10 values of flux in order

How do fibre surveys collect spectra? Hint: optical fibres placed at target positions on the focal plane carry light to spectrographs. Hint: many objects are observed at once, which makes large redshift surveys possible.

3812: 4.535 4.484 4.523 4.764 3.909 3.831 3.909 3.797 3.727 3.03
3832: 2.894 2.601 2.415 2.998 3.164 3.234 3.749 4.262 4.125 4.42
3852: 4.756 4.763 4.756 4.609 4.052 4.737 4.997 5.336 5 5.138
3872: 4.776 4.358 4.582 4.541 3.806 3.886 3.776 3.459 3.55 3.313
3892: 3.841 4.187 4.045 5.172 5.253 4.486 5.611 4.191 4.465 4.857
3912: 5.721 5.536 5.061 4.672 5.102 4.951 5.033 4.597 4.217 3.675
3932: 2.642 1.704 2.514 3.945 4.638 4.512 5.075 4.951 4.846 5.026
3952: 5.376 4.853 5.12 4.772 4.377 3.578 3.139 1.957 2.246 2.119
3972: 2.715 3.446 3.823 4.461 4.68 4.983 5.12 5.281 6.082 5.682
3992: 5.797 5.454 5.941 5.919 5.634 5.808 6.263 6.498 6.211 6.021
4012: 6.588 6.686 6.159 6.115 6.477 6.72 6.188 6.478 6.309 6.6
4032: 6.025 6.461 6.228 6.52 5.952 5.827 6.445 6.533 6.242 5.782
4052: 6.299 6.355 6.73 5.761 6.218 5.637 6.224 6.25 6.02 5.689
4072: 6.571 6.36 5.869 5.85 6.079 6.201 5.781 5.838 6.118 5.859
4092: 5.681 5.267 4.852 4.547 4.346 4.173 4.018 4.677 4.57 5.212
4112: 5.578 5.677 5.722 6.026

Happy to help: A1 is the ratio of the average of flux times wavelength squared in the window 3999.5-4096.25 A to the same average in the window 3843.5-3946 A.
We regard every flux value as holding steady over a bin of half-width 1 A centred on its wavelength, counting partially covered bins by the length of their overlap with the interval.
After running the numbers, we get 1.50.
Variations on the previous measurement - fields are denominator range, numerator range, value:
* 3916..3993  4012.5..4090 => 1.52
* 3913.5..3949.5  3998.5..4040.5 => 1.52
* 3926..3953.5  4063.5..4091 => 1.57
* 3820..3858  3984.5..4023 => 1.77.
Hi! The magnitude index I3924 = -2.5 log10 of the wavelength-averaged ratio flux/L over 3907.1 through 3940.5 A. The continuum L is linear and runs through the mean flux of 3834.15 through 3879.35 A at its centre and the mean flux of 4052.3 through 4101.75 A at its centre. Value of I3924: 0.10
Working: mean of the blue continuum 4.27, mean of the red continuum 5.82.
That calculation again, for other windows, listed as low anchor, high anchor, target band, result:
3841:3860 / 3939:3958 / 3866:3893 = 0.067 mag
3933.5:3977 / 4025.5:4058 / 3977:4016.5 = -0.145 mag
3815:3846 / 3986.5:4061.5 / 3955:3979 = 0.475 mag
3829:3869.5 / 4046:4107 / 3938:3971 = 0.154 mag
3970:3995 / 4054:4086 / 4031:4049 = -0.118 mag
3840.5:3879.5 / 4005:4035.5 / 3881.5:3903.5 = 0.185 mag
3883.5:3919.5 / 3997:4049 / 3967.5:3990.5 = 0.317 mag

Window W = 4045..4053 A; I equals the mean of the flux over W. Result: 6.21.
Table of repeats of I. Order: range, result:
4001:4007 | 6.19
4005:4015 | 6.4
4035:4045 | 6.19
